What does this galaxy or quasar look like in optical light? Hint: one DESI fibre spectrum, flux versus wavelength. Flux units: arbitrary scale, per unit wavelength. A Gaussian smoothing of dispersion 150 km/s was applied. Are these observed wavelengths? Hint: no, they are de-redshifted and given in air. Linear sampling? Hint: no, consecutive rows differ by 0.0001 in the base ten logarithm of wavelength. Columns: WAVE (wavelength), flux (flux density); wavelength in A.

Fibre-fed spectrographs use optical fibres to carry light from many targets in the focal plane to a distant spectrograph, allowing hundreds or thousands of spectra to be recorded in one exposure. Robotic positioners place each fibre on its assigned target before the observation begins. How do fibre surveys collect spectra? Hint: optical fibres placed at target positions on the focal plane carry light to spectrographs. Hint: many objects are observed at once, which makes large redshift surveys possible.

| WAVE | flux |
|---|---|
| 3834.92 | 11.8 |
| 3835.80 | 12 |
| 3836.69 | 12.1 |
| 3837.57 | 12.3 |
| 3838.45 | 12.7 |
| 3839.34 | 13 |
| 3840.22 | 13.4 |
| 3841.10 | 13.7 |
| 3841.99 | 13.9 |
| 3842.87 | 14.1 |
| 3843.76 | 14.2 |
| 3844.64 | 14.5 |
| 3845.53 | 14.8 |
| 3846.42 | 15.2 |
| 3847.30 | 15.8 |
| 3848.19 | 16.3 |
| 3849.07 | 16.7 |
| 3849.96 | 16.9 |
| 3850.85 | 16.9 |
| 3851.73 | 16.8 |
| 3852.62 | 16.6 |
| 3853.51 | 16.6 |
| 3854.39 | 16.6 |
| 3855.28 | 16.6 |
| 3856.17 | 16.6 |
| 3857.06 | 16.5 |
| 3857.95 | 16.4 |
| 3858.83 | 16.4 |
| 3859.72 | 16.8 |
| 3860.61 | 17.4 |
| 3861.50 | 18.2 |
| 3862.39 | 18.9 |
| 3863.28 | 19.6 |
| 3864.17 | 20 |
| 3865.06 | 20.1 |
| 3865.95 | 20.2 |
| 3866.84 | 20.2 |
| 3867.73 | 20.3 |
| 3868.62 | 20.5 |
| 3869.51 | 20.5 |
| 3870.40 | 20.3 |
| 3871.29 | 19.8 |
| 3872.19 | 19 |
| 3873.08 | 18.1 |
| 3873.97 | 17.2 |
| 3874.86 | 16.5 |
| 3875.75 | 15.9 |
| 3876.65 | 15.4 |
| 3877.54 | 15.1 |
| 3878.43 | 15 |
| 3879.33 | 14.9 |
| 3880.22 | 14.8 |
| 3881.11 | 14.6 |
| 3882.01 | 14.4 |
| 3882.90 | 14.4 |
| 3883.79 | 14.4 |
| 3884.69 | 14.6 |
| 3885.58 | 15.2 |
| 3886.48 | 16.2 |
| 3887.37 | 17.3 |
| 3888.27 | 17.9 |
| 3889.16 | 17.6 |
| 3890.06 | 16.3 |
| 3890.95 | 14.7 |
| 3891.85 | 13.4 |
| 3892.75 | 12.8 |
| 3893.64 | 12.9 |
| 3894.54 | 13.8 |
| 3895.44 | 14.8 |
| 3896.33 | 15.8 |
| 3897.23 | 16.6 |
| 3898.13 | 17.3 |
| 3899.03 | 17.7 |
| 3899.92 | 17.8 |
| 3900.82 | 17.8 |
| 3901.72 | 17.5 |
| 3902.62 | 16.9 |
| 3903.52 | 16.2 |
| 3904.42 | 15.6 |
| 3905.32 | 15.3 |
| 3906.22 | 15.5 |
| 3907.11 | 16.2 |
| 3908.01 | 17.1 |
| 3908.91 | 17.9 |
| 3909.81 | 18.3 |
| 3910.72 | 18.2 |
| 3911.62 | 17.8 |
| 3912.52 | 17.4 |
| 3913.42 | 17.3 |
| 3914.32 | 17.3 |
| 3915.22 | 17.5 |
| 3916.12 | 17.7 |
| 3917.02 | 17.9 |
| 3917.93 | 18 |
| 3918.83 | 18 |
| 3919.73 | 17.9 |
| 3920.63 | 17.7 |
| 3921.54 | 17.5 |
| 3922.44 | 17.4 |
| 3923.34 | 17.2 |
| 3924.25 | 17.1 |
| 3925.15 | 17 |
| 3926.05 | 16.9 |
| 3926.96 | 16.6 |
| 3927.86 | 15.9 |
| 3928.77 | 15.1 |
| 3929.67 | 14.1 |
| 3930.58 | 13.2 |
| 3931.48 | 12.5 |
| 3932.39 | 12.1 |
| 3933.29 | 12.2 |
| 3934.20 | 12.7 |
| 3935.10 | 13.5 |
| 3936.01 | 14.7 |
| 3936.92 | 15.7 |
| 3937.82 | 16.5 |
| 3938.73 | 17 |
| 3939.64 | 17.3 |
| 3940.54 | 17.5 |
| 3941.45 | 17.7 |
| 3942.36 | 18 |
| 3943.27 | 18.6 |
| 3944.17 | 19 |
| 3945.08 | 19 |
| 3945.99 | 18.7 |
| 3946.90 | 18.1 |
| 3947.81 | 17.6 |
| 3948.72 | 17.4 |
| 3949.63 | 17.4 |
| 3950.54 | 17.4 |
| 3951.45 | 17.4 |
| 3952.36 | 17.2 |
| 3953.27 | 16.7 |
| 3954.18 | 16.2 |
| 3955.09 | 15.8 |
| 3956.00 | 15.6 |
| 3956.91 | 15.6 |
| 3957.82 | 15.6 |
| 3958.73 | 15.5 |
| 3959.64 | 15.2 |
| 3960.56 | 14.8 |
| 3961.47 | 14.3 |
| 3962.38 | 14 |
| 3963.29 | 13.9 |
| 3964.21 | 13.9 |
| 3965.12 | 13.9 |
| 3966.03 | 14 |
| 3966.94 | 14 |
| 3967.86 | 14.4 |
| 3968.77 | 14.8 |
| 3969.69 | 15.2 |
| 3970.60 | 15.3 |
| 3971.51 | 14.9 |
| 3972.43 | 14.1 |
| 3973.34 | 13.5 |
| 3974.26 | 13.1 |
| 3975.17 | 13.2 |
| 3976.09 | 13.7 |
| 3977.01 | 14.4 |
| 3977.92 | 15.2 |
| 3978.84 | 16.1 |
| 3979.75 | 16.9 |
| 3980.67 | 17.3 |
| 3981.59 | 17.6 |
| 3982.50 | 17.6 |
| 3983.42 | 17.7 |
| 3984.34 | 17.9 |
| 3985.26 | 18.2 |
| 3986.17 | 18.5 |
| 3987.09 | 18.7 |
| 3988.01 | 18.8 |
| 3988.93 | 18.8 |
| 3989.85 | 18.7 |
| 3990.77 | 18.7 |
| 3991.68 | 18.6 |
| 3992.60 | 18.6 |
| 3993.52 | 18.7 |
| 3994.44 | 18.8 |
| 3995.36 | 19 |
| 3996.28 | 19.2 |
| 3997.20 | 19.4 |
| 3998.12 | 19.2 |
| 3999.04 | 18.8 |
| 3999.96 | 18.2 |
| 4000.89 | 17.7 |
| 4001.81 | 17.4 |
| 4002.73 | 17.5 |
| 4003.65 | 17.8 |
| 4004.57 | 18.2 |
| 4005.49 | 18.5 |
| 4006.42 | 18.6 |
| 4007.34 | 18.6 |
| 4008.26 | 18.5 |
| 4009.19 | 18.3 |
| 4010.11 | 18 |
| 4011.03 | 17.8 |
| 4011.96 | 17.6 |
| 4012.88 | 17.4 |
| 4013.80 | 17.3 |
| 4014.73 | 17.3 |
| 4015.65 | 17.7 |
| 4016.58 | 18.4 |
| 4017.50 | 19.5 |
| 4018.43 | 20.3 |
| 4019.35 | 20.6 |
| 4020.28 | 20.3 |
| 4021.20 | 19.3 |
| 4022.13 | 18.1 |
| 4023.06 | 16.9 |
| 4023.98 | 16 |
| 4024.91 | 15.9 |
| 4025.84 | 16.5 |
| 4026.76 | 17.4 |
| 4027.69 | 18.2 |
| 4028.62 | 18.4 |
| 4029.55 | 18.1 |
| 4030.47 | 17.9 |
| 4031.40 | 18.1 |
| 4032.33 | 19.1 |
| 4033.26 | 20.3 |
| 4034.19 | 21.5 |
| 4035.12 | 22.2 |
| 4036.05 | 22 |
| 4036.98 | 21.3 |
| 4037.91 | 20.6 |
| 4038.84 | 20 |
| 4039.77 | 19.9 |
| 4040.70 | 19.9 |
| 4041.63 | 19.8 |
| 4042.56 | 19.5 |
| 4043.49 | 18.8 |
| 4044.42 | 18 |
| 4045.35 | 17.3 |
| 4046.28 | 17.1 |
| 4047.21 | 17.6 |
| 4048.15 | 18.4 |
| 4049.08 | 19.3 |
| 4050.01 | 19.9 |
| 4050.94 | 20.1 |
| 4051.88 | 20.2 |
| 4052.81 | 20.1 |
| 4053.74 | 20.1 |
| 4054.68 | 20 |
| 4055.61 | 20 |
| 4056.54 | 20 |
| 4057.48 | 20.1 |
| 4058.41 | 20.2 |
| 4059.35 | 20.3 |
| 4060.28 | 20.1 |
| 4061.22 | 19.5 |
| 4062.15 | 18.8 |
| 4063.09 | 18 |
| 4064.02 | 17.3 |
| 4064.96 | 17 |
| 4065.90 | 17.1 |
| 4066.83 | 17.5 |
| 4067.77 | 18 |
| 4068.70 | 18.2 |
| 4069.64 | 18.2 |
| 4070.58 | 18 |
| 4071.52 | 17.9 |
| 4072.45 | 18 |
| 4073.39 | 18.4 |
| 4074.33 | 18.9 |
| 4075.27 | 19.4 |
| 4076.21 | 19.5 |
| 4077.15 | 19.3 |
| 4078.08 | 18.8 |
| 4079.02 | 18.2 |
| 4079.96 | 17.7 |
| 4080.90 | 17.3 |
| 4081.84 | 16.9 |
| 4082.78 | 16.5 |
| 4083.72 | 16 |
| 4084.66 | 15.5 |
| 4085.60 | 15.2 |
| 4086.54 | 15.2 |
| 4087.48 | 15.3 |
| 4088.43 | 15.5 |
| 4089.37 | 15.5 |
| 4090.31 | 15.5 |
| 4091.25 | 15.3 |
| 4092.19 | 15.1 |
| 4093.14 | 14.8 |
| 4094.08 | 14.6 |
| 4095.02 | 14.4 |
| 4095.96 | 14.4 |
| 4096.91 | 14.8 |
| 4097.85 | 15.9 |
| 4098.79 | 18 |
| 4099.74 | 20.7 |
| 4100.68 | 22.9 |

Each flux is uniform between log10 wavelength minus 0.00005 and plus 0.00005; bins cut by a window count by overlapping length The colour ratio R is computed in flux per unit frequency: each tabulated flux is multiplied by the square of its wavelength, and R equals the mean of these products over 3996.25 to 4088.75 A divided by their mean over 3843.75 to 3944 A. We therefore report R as 1.20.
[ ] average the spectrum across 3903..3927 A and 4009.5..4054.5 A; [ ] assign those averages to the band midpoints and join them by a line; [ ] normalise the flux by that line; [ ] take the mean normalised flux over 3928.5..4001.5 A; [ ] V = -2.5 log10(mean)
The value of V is 0.10 mag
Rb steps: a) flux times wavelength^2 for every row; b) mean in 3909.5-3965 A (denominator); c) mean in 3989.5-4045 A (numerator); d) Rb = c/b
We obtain 1.19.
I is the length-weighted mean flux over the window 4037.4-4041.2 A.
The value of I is 20.1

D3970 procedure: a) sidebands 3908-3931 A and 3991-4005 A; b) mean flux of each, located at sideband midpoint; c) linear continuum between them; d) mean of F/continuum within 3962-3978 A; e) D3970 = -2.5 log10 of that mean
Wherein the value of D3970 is 0.26 mag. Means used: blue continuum 17.1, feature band 14.2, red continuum 18.5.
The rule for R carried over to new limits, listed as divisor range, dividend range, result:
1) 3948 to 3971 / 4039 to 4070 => 1.29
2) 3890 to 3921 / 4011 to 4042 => 1.21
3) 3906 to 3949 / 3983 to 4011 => 1.14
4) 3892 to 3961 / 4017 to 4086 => 1.21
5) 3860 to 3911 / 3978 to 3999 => 1.14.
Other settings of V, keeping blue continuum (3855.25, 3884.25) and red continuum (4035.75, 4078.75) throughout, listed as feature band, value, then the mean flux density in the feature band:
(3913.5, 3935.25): 0.12 mag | 16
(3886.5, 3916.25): 0.08 mag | 16.5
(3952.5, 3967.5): 0.21 mag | 15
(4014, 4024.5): 0.01 mag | 18.5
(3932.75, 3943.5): 0.14 mag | 15.9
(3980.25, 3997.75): 0.00 mag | 18.5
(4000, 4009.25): 0.03 mag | 18.1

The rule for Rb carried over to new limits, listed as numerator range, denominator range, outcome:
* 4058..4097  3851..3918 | 1.12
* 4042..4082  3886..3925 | 1.21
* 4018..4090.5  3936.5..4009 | 1.14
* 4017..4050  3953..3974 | 1.33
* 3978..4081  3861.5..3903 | 1.19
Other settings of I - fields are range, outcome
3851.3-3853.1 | 16.6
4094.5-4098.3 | 14.9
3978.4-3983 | 17.1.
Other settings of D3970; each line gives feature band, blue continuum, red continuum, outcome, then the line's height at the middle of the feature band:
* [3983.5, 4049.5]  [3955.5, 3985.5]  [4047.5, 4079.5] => -0.10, 17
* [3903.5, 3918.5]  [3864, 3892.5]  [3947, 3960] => -0.03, 16.8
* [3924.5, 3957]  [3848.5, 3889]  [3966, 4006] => 0.05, 17.1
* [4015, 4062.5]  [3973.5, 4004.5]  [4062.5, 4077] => -0.08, 17.9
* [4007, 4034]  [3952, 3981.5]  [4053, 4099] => -0.13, 16.2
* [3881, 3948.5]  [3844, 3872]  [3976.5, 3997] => 0.09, 17.8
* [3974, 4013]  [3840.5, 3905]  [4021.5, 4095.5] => -0.01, 17.6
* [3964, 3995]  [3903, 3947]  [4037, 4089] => 0.07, 17.3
